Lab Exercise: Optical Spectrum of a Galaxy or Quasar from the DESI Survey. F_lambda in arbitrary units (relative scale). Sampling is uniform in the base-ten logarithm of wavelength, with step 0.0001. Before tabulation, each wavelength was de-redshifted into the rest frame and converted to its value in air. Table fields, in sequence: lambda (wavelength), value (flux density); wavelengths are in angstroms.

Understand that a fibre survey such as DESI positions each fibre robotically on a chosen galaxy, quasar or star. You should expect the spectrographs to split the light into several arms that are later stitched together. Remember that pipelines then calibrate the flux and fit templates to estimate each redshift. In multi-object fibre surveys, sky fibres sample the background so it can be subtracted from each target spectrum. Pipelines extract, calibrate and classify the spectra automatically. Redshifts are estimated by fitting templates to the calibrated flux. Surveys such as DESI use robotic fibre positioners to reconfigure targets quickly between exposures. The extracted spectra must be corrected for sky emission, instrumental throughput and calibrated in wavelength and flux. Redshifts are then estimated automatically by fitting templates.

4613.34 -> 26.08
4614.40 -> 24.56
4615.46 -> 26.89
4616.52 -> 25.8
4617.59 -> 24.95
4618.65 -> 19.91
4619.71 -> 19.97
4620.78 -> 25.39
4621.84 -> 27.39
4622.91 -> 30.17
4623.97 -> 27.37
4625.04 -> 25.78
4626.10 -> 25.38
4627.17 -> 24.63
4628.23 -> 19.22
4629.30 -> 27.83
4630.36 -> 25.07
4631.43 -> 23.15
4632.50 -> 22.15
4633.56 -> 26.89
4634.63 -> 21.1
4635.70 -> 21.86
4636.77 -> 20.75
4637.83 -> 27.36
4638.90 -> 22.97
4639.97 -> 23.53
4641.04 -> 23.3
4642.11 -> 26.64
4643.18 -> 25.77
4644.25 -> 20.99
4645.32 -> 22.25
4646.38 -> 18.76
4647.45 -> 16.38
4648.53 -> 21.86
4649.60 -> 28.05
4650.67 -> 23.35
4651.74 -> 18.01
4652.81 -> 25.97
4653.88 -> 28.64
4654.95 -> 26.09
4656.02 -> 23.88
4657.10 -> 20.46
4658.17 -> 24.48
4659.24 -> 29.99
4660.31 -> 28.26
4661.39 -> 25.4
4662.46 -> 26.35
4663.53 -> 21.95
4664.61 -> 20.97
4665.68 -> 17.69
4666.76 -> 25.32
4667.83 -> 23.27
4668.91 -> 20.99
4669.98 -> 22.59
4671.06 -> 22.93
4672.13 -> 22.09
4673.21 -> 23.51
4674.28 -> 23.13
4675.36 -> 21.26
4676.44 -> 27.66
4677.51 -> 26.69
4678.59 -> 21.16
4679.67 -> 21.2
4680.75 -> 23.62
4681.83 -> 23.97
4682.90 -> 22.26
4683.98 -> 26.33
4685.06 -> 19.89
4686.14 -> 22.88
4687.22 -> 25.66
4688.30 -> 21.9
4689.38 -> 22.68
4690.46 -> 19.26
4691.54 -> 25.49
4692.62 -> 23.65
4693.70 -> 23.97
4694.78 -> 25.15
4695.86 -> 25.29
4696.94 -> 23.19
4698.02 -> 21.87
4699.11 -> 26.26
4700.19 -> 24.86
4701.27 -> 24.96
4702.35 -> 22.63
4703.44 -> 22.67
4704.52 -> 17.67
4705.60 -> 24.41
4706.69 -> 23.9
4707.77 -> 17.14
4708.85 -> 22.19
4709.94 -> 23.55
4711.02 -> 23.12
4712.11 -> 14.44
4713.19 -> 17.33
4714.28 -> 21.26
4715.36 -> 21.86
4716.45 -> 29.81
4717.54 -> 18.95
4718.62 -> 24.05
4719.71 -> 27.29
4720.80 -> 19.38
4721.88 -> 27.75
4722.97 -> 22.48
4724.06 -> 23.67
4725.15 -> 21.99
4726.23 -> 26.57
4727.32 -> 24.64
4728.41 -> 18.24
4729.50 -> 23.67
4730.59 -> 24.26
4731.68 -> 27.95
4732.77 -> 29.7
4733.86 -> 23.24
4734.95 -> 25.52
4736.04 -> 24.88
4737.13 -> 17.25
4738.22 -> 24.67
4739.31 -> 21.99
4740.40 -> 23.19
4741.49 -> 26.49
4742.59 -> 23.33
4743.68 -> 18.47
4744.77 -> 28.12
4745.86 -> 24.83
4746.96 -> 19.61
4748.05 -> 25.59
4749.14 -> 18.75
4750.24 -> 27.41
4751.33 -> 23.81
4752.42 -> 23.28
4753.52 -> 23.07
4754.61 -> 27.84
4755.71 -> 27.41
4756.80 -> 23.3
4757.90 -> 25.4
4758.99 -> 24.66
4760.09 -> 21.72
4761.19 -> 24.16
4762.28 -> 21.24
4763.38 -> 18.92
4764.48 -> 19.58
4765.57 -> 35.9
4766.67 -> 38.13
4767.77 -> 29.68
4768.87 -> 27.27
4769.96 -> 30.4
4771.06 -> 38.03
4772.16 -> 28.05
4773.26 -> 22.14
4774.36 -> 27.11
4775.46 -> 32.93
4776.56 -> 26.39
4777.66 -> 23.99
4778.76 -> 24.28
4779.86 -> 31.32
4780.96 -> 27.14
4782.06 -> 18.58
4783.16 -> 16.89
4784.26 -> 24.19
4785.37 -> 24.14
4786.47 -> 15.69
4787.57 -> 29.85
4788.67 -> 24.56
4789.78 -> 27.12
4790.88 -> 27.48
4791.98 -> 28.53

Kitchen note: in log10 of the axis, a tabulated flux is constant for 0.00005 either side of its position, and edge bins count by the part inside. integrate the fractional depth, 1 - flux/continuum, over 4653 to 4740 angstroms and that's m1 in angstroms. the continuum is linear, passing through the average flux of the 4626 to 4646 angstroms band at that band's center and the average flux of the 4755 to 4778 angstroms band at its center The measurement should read 6.3 angstroms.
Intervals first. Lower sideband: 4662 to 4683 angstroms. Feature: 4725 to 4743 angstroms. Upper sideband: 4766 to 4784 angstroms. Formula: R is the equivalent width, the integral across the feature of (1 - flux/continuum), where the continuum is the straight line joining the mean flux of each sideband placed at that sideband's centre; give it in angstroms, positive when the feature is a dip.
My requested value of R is 1.21 angstroms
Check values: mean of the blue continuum 22.9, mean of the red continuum 27.6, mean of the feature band 24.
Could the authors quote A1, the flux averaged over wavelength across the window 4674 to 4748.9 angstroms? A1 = 23.2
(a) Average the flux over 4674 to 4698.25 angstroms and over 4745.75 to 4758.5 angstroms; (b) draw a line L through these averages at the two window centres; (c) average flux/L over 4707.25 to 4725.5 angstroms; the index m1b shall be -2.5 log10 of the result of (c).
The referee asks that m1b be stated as 0.08 mag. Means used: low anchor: 23.4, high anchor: 24.2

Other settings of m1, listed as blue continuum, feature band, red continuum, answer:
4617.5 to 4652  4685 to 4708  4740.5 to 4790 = 1.2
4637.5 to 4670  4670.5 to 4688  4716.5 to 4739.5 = 0.2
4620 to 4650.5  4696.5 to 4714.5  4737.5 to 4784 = 2.1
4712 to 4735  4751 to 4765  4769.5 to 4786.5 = 0.9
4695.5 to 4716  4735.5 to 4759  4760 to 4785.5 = 1.0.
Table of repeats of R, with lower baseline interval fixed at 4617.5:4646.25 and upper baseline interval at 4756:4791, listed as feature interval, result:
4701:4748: 4.22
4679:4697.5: 1.12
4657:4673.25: 0.60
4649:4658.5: 0.02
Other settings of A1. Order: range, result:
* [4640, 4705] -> 23.4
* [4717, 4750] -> 23.6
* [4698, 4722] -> 22.4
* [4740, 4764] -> 23.6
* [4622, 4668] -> 24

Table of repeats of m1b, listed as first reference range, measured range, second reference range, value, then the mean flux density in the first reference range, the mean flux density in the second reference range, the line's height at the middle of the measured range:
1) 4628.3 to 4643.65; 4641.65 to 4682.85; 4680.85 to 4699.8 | 0.02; 24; 23.5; 23.8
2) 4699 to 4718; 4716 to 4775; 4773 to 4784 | -0.06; 22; 25.1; 23.6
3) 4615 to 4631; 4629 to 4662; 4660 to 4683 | 0.01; 25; 23.3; 24.2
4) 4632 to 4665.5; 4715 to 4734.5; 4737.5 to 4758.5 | -0.01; 23.6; 24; 23.9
